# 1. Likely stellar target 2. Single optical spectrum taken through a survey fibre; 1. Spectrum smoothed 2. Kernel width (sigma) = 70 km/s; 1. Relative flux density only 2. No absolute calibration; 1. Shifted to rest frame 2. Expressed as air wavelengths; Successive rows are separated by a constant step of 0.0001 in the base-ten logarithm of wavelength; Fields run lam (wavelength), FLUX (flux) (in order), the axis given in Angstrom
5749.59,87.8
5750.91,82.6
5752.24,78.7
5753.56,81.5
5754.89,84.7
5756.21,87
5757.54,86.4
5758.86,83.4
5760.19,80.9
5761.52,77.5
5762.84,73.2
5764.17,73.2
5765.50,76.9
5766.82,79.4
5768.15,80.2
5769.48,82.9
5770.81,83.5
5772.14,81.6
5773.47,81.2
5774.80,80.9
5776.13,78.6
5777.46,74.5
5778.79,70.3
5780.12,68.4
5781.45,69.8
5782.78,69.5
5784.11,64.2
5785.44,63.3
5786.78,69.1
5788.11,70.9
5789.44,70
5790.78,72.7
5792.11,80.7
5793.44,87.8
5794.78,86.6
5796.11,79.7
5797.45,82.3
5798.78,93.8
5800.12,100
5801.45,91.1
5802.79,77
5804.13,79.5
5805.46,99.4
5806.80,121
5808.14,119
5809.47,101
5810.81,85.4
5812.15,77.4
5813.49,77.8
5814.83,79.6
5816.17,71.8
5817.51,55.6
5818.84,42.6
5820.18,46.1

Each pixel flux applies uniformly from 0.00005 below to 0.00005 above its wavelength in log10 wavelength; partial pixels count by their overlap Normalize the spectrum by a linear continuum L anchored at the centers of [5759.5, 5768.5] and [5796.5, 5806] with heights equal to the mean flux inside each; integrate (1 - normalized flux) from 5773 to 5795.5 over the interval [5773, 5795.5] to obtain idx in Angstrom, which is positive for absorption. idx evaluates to 2.5 Angstrom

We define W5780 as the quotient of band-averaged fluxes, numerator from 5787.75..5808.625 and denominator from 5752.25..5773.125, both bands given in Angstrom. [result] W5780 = 1.1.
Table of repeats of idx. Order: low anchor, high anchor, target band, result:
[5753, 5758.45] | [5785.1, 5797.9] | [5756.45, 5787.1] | 1.9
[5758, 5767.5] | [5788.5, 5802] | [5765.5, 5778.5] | 0.0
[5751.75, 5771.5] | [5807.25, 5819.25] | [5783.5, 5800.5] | 0.5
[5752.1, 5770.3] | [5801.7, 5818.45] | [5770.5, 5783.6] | 1.1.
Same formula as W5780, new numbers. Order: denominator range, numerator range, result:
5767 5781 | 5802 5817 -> 1.15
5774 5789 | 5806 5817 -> 1.28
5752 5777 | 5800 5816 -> 1.13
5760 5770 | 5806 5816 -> 1.20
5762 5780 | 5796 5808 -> 1.20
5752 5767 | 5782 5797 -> 0.92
